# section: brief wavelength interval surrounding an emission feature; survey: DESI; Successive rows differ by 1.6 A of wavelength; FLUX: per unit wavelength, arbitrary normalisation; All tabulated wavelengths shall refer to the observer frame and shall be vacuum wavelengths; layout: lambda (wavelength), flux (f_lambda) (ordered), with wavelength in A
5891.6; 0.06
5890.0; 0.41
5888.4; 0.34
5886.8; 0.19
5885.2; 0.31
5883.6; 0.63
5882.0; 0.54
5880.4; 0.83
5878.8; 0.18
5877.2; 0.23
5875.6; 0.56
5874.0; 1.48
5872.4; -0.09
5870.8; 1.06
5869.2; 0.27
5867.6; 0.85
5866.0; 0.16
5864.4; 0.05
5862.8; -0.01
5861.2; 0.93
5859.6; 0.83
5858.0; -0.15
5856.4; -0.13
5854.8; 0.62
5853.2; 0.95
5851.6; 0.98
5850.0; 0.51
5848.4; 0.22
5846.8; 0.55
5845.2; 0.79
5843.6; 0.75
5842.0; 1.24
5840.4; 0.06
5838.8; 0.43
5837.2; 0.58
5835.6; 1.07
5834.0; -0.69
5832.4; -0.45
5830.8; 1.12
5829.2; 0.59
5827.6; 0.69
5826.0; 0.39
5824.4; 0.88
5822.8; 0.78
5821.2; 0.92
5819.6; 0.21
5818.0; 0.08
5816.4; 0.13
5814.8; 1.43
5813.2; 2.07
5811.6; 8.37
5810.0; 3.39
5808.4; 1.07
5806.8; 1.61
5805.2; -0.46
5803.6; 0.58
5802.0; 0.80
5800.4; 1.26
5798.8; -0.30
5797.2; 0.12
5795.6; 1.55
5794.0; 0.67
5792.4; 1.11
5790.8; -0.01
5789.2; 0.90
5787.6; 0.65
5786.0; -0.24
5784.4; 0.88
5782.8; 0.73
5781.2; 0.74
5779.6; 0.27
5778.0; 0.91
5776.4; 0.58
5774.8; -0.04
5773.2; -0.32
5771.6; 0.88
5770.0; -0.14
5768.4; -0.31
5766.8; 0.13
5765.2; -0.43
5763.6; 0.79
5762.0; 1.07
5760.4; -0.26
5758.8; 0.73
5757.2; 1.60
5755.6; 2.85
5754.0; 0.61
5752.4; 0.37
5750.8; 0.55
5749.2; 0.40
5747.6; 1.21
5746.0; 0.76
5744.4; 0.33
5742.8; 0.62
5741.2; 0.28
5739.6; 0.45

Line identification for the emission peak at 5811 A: [O III] 5007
